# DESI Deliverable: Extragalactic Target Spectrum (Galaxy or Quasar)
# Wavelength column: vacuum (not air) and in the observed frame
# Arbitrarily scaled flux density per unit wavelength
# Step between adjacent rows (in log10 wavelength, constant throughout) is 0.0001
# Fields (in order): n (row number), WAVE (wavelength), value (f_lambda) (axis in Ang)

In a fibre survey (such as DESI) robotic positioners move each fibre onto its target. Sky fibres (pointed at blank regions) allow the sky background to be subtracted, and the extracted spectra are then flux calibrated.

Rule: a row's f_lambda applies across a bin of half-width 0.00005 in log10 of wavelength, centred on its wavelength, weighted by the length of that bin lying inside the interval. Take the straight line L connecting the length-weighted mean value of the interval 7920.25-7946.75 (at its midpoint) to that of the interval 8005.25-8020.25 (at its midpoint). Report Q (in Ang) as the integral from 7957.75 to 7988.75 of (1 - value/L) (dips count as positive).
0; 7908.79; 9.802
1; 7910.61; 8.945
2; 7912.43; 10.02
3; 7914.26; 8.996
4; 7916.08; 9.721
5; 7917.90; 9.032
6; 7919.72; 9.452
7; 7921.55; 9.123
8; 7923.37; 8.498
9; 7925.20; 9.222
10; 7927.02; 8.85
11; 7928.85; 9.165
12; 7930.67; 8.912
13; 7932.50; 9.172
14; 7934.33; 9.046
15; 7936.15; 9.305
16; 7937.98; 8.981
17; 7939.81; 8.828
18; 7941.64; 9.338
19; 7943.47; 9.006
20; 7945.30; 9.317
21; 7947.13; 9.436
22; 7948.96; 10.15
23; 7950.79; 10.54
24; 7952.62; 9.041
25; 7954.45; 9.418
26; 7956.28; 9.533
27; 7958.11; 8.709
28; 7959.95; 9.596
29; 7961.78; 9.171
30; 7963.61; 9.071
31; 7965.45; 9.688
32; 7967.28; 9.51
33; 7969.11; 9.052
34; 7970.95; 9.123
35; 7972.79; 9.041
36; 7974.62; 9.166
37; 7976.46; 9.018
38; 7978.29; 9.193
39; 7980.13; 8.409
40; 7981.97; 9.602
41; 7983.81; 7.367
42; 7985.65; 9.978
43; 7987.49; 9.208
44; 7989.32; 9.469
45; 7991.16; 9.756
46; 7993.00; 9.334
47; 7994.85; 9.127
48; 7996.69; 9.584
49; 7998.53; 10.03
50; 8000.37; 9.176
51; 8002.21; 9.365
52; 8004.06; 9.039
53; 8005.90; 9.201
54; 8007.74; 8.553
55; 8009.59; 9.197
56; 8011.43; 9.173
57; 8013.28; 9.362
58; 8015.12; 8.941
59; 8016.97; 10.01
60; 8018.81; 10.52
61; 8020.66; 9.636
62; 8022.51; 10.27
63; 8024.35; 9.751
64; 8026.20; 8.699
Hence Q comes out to 0.3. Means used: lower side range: 9.06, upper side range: 9.38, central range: 9.12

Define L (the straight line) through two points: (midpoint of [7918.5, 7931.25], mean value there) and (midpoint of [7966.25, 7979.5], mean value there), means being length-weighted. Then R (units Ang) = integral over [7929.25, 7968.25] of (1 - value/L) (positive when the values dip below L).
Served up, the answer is -1.0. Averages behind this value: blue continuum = 9.04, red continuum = 9.15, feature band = 9.32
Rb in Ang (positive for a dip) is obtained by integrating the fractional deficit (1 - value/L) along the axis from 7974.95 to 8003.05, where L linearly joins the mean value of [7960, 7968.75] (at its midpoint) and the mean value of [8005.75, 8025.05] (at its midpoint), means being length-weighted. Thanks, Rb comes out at 0.6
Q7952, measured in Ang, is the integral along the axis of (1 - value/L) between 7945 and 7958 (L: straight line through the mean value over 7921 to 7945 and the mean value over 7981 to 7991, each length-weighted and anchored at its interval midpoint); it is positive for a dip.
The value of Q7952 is -0.7 Ang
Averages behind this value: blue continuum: 9.04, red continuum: 9.17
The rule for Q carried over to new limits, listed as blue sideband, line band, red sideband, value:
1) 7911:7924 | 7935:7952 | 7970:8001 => -0.3 Ang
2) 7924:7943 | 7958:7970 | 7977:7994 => -0.2 Ang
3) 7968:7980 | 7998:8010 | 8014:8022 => 0.5 Ang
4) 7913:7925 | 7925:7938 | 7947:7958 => 0.4 Ang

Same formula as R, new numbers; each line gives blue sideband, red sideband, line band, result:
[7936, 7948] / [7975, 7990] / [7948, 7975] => -0.87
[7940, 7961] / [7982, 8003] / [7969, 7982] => 0.45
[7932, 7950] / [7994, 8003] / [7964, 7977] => 0.20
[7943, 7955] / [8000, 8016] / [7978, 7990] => 0.37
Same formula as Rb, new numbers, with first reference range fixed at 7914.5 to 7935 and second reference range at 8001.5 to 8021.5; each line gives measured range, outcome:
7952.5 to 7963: -0.1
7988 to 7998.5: -0.2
